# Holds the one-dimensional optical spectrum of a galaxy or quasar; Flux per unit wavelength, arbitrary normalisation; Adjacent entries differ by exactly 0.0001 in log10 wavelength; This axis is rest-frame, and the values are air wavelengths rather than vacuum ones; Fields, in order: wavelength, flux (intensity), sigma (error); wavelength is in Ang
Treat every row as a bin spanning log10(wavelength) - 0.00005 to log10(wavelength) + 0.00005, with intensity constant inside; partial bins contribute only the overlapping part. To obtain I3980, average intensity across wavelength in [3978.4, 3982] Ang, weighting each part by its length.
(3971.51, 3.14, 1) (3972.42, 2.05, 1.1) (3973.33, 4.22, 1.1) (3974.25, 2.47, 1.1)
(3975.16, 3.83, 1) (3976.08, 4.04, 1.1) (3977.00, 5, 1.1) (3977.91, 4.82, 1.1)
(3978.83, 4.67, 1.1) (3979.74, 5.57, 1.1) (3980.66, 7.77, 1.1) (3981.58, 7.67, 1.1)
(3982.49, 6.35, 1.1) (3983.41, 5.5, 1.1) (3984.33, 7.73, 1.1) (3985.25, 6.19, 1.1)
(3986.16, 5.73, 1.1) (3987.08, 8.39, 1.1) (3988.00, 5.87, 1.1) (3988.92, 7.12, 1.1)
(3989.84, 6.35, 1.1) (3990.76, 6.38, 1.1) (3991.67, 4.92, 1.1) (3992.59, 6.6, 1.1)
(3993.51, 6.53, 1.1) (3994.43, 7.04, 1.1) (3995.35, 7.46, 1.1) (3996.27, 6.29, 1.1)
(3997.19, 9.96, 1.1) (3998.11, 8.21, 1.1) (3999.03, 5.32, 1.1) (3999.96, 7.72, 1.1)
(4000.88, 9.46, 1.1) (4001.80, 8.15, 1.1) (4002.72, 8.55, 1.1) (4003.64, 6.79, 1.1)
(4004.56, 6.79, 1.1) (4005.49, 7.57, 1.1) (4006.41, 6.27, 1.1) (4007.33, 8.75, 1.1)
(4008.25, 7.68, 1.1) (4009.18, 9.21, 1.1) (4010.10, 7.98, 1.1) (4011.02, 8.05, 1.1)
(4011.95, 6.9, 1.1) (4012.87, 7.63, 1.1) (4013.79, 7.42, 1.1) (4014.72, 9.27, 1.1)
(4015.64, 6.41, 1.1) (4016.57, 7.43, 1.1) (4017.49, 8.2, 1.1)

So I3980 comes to 6.42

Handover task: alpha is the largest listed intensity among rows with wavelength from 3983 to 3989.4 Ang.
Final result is 8.39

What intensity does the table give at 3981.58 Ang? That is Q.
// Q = 7.67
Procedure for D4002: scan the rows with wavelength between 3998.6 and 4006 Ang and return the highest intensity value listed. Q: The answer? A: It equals 9.46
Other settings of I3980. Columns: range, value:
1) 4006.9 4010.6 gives 8.4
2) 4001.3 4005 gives 7.61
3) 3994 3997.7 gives 7.7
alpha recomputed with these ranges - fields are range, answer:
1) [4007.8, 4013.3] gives 9.21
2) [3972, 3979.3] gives 5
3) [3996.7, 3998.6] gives 9.96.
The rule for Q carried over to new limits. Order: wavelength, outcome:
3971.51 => 3.14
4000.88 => 9.46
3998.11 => 8.21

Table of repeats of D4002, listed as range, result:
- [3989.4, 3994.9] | 7.04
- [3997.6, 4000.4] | 8.21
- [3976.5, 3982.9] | 7.77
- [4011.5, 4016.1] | 9.27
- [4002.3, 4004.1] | 8.55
